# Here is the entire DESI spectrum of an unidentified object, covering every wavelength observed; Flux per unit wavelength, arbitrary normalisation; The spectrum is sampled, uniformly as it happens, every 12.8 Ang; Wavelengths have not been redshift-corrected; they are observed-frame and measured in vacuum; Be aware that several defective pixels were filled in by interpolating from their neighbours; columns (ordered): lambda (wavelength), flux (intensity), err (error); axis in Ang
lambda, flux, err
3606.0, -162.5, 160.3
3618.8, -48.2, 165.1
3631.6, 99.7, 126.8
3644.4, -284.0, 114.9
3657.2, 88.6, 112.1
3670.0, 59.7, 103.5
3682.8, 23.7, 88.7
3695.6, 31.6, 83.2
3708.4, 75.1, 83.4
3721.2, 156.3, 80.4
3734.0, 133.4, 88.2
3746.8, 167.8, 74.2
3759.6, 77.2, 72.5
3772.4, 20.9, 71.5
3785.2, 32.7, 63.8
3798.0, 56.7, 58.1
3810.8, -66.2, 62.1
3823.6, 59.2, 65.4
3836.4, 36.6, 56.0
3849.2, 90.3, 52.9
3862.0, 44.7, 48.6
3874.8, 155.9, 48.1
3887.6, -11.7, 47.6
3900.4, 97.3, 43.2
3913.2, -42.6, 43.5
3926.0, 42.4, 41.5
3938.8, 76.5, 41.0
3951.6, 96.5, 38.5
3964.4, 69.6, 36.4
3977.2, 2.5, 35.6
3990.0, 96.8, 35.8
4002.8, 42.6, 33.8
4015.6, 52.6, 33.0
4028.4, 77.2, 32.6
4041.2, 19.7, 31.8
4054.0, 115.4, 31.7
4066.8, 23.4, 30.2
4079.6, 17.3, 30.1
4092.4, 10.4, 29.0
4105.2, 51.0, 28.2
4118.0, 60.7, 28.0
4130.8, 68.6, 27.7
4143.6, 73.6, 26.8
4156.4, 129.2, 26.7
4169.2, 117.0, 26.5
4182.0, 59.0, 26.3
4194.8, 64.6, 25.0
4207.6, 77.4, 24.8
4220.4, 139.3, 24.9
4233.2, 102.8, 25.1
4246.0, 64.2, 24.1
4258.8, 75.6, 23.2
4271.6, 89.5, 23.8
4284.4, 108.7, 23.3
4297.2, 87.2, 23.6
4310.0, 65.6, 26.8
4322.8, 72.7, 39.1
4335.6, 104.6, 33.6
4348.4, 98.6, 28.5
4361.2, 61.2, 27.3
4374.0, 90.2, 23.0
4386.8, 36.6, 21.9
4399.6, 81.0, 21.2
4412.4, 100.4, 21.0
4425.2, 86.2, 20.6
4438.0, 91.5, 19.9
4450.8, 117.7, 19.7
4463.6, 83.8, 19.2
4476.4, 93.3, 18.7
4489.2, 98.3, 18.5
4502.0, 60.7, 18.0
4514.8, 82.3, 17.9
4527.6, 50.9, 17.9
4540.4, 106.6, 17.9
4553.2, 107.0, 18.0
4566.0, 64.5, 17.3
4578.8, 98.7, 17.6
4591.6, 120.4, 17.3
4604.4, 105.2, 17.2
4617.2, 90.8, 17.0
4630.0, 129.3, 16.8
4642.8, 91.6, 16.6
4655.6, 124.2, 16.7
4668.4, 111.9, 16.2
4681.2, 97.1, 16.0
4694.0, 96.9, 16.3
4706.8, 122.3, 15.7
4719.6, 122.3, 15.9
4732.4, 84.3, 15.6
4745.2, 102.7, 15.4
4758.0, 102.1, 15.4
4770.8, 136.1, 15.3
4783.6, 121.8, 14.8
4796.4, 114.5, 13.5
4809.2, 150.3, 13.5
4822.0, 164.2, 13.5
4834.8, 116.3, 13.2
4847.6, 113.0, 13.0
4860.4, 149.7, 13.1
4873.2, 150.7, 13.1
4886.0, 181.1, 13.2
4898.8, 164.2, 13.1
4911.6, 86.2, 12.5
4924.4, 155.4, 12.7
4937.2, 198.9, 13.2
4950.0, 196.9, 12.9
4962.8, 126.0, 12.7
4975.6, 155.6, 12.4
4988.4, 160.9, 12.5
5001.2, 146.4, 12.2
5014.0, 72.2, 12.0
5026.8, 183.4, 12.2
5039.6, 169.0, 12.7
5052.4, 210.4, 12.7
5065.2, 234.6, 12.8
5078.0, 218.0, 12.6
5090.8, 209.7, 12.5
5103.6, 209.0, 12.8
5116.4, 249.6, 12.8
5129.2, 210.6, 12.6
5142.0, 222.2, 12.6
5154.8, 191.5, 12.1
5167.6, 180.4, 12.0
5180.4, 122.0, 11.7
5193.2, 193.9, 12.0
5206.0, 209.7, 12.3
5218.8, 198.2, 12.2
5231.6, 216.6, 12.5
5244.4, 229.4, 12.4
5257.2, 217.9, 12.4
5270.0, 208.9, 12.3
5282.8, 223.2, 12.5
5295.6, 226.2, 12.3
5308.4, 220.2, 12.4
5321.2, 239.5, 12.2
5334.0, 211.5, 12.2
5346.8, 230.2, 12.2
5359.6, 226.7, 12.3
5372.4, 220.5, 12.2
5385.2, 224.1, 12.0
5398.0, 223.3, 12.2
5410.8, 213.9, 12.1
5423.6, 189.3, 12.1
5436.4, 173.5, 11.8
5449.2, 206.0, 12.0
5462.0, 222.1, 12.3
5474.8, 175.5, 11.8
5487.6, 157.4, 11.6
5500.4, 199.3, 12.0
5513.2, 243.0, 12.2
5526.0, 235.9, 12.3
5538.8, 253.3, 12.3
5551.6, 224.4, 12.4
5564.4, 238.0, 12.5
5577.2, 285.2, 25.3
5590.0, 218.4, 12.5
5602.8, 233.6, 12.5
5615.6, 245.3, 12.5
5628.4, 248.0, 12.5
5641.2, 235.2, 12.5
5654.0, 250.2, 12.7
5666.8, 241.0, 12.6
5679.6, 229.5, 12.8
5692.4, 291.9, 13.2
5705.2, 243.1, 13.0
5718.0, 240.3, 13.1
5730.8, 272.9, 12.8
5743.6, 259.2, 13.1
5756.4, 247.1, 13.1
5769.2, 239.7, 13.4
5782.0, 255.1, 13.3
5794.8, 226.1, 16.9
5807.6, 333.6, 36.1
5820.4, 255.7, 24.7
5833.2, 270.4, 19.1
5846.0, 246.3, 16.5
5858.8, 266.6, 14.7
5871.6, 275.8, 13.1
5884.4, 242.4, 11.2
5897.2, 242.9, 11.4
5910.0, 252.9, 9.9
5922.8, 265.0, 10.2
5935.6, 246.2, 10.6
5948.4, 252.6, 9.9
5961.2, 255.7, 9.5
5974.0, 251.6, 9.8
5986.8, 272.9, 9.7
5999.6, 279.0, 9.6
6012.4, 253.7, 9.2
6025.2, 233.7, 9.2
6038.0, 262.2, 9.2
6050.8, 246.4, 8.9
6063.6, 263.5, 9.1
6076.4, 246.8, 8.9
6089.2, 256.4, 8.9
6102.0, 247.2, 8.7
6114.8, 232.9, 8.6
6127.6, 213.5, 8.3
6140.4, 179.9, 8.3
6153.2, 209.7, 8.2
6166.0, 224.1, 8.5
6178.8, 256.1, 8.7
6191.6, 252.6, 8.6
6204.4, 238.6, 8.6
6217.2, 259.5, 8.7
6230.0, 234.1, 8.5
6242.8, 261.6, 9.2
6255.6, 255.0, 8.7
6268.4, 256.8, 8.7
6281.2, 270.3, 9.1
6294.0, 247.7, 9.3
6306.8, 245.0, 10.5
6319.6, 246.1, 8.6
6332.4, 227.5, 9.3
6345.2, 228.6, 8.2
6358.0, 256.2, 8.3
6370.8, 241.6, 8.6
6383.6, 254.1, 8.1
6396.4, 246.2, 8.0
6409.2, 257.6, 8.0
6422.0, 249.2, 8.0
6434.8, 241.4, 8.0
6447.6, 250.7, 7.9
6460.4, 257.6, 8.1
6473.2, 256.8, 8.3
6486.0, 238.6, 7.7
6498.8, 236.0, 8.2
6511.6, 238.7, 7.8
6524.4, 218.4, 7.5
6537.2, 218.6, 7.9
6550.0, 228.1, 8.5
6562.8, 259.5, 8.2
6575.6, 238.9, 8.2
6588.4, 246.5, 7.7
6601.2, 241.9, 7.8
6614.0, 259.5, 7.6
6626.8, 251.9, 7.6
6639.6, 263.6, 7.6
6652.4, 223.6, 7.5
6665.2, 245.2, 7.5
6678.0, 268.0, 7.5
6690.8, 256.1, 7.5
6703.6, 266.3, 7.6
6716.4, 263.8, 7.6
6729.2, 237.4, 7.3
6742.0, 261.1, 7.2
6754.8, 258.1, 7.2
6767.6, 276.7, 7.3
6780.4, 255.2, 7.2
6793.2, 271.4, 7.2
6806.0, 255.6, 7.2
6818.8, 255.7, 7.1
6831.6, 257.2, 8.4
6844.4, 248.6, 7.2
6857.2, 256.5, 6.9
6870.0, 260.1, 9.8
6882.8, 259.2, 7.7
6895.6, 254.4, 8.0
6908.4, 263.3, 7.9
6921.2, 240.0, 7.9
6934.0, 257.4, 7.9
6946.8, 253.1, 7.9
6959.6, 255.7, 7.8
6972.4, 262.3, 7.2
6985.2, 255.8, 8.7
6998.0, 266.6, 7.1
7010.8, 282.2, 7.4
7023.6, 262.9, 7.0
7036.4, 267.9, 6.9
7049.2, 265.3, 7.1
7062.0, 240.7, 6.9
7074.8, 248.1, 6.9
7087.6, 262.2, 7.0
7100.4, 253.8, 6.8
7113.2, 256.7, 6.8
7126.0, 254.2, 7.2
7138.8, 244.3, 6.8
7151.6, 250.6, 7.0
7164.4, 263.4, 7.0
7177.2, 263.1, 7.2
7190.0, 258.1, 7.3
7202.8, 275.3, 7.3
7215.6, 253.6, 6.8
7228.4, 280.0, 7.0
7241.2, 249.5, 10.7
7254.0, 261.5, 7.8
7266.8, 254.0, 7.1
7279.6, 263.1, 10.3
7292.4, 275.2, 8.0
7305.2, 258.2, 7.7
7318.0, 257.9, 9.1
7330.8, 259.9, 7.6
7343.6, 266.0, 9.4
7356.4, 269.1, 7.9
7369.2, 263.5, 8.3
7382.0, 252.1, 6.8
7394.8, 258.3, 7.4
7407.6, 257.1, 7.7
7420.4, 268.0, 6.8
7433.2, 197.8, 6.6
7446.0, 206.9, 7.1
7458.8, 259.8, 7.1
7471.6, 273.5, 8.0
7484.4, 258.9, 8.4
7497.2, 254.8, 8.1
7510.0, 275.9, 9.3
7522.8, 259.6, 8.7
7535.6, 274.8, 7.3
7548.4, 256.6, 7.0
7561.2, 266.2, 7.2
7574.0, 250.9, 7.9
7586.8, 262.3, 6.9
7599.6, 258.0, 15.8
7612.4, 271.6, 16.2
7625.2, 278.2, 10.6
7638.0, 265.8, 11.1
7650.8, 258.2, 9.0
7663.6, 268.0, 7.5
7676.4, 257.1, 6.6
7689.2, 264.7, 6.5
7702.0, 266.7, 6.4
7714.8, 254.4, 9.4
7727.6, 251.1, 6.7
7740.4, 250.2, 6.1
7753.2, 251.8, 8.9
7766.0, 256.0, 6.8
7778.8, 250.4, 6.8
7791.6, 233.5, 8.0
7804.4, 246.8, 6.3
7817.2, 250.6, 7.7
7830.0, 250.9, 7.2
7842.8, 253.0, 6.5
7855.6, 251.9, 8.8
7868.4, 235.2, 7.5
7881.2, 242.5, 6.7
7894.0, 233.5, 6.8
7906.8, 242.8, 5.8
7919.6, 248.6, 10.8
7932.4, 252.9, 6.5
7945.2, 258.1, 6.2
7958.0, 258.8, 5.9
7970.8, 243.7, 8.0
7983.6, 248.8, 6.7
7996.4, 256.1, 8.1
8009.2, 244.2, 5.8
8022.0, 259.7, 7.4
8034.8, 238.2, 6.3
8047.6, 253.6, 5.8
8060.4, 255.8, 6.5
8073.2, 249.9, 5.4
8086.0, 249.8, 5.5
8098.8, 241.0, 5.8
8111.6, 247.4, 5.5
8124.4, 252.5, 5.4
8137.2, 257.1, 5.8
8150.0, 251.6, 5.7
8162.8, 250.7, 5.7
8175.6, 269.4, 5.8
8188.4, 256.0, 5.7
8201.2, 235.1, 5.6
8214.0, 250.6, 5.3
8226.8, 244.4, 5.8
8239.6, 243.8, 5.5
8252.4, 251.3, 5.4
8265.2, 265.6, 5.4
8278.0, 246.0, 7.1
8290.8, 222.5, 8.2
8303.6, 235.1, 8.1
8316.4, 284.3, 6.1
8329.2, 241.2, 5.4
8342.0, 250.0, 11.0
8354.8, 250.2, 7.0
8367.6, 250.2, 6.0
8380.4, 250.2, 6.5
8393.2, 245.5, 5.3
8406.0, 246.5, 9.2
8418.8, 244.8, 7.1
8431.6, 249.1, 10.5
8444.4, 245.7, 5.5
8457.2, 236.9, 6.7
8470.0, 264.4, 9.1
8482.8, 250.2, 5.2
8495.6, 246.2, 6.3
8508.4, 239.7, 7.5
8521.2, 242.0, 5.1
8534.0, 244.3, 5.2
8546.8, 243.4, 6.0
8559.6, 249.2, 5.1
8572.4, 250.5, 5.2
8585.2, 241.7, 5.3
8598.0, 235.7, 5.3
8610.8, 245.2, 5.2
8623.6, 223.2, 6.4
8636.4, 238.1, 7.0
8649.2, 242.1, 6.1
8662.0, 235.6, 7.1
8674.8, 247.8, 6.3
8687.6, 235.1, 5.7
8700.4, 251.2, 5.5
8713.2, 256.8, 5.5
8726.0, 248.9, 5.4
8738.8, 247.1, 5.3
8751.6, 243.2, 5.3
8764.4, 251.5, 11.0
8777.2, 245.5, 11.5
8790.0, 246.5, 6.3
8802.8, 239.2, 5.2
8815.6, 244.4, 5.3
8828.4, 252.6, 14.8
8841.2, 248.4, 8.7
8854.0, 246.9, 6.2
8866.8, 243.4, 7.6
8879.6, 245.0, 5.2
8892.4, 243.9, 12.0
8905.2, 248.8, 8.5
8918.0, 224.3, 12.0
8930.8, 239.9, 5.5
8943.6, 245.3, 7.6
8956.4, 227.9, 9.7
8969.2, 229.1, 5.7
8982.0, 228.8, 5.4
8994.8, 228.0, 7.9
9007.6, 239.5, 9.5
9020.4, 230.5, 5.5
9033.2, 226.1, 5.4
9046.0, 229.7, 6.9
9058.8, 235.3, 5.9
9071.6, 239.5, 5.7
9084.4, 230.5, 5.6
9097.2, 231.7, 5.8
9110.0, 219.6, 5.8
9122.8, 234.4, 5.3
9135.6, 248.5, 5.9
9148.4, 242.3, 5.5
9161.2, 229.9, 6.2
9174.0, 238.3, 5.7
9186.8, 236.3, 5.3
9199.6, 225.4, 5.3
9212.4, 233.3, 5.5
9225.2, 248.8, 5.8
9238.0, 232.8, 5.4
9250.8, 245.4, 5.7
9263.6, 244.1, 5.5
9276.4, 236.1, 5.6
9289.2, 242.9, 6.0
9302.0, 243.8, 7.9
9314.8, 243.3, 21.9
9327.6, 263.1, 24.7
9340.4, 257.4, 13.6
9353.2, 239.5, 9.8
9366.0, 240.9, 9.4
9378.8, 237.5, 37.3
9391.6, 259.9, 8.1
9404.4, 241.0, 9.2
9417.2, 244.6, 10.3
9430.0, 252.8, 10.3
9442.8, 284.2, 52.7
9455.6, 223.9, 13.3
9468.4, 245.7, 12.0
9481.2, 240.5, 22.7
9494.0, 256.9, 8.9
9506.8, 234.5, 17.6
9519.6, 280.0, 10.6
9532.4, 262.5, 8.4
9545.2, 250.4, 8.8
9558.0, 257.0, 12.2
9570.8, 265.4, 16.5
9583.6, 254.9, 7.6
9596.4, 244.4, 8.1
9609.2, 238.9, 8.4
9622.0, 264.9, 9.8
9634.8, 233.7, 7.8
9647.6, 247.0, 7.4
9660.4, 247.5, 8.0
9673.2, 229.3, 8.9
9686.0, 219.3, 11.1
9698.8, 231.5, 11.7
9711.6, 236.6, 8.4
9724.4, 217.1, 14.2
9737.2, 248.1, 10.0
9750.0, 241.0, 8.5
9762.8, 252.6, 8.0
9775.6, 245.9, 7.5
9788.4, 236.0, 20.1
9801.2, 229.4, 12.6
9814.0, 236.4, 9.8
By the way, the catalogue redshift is 0.262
